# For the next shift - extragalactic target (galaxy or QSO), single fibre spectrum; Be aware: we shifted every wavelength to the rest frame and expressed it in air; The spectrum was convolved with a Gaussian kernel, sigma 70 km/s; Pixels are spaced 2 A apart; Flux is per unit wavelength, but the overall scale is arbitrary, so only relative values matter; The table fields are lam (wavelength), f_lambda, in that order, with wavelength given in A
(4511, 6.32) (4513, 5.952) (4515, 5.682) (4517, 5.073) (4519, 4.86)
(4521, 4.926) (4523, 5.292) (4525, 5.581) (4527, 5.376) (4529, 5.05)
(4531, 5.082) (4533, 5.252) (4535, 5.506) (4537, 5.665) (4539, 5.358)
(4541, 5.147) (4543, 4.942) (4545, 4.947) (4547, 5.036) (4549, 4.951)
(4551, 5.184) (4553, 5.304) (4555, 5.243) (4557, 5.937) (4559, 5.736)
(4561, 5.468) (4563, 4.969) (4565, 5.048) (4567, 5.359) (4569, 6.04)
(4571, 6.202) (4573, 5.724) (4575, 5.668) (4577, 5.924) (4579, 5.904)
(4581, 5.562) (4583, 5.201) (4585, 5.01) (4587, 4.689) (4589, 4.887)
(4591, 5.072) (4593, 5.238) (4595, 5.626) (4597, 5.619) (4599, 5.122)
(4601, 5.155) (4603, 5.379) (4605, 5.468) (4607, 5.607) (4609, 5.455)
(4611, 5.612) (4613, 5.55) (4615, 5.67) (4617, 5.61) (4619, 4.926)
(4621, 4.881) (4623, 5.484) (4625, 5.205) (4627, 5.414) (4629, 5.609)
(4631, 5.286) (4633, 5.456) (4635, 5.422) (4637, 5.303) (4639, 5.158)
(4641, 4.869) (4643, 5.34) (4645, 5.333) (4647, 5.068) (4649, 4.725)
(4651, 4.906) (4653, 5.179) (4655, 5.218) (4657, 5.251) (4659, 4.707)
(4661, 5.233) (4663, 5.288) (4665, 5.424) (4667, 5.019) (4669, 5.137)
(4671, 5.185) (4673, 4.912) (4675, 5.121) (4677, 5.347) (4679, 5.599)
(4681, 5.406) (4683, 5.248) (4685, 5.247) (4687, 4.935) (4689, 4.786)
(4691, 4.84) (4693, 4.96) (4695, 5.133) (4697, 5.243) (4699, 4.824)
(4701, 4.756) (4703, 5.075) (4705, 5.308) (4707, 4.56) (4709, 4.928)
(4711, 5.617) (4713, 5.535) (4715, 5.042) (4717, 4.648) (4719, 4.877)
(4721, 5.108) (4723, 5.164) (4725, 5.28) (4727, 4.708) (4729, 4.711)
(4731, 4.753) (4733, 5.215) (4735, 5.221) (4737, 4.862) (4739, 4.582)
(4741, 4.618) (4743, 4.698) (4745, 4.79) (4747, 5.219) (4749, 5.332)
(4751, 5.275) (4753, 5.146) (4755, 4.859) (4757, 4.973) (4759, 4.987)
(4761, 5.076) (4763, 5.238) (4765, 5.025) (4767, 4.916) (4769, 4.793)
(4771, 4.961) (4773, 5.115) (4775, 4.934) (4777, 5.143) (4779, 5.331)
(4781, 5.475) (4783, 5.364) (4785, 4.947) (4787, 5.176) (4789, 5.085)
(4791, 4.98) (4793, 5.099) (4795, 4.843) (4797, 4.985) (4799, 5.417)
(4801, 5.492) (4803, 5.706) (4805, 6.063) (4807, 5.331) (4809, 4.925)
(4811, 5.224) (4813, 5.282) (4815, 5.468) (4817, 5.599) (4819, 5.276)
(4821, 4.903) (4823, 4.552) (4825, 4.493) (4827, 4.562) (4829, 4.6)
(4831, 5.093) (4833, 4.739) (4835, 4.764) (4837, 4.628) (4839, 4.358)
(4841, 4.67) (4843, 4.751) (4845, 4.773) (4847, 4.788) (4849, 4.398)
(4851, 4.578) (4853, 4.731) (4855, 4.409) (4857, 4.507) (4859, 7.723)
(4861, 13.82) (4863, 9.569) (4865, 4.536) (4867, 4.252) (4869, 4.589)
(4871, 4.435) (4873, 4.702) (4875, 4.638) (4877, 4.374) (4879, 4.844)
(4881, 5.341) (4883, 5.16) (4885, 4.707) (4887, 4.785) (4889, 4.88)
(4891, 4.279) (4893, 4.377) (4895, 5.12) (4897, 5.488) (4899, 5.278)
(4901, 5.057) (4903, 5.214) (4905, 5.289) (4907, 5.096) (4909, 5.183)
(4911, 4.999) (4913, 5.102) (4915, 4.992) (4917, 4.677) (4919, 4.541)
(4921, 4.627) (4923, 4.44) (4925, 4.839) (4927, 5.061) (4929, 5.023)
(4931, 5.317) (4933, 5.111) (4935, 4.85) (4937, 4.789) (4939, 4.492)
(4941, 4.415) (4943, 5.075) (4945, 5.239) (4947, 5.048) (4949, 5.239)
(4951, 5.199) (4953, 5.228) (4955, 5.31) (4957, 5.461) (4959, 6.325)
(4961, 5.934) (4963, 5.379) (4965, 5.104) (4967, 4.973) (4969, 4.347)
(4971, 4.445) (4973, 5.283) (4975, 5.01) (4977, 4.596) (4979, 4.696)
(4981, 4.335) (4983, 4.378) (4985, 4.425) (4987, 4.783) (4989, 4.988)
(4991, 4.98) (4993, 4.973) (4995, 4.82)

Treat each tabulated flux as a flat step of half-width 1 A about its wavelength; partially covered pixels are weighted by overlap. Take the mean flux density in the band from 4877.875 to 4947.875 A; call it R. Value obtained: 4.93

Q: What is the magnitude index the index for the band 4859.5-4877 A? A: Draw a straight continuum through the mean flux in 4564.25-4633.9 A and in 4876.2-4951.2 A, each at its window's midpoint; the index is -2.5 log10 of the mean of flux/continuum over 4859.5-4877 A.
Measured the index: -0.24 mag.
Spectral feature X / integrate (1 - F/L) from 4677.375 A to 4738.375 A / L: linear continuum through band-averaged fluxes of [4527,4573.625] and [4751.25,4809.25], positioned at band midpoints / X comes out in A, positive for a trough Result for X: 1.9 A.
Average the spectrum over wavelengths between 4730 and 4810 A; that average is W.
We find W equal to 5.1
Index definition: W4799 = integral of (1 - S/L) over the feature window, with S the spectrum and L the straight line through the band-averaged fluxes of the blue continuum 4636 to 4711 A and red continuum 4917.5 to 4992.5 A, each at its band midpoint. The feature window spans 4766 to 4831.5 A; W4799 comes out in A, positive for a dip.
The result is -1.2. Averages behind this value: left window 5.1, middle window 5.13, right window 4.95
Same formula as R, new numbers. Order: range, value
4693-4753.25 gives 5.01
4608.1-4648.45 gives 5.33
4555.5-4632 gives 5.43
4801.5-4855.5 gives 4.92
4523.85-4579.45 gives 5.41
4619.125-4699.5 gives 5.17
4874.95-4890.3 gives 4.84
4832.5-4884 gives 5.32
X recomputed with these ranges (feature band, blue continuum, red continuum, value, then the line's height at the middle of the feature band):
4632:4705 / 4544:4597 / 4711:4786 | 0.8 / 5.19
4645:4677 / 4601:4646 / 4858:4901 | 1.7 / 5.39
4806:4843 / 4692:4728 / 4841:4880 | 3.2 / 5.37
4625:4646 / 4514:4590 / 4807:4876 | 0.0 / 5.31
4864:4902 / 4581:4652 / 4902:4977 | 2.2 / 5.08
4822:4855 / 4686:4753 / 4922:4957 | 2.3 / 4.99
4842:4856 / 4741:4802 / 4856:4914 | 1.8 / 5.32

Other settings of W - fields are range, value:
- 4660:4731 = 5.09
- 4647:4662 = 5.03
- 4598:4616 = 5.45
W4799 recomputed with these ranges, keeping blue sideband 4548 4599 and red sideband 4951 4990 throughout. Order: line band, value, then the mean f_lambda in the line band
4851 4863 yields -4.5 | 7.04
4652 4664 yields 0.4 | 5.15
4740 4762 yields 1.0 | 5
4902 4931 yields 0.7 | 4.95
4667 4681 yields 0.3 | 5.22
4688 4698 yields 0.6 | 4.99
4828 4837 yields 0.6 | 4.78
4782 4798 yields 0.4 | 5.06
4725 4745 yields 1.6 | 4.84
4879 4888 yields 0.2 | 4.98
